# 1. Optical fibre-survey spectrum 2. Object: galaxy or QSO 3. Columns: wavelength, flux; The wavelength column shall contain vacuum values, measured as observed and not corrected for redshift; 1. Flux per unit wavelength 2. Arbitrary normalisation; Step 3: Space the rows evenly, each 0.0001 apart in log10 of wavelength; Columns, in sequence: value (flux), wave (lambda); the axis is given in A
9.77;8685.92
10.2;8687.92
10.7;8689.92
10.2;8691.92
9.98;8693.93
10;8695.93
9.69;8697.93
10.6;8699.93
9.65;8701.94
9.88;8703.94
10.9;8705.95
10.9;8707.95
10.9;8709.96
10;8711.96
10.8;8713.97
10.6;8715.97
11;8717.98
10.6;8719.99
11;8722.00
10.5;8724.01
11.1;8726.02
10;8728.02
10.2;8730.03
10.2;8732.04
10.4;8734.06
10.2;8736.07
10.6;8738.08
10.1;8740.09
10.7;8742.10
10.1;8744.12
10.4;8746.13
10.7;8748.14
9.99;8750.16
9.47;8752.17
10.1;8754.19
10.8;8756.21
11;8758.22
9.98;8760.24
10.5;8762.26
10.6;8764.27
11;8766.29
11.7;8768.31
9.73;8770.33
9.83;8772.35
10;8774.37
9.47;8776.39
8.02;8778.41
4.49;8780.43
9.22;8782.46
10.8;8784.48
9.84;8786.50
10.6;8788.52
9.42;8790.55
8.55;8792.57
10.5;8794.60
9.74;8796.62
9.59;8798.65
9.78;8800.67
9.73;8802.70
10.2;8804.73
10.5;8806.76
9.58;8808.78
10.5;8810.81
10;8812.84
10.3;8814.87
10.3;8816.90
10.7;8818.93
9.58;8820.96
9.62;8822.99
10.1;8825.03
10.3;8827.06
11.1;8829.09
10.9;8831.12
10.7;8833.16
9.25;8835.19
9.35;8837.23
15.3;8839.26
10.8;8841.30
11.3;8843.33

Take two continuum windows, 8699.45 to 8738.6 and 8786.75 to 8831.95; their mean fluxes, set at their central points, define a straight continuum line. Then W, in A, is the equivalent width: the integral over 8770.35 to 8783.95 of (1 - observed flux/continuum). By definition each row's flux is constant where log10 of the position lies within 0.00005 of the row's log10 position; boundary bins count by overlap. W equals 2.1 A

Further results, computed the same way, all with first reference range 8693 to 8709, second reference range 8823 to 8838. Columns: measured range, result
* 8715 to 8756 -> -0.8 A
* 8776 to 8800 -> 2.4 A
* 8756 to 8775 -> -0.6 A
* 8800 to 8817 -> 0.2 A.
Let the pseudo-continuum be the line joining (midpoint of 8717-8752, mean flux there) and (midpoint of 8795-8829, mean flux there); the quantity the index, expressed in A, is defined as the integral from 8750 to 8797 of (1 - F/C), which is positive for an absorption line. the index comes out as 2.1 A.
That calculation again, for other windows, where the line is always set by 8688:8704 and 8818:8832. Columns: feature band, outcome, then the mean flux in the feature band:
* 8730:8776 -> -0.68 A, 10.4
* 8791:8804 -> 0.79 A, 9.65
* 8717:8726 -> -0.59 A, 10.8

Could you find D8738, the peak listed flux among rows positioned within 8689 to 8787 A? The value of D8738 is 11.7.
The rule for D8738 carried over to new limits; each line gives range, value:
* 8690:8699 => 10.2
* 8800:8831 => 11.1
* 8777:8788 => 10.8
